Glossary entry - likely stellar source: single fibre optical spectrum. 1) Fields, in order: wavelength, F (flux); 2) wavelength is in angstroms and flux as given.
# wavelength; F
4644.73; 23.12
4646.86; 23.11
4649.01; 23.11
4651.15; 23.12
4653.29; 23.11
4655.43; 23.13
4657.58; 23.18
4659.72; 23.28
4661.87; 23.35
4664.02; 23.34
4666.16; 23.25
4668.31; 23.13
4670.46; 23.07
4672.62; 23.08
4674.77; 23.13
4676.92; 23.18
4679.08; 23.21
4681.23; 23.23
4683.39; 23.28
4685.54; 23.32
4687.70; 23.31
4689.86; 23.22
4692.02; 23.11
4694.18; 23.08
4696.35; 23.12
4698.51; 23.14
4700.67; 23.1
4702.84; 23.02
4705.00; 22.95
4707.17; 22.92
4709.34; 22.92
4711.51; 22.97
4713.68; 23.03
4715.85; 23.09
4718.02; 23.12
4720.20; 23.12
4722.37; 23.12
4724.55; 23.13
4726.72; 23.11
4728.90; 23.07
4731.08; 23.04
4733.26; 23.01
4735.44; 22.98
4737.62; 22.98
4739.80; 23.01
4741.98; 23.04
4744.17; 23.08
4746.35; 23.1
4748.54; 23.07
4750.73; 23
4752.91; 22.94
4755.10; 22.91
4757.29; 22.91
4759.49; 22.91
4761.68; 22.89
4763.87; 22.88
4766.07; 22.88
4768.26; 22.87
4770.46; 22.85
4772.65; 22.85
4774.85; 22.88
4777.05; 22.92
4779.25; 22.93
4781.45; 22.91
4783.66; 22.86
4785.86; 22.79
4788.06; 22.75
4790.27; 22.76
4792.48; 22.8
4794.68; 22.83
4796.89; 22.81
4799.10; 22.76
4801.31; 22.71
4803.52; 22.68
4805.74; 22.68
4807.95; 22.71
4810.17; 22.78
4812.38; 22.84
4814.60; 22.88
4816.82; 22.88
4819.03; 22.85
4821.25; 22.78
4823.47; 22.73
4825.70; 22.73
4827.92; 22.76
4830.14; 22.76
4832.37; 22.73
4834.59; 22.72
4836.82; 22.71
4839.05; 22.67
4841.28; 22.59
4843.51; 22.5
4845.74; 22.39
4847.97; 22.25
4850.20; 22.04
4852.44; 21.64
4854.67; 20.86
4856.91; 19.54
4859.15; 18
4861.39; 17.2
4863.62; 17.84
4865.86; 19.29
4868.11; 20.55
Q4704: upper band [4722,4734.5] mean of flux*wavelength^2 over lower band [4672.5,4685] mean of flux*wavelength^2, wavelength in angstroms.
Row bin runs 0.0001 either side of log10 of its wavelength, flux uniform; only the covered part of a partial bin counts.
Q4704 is 1.0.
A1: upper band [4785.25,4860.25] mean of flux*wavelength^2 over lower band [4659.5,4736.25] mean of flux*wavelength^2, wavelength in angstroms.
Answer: 1.0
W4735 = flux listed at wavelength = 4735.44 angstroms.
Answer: 22.98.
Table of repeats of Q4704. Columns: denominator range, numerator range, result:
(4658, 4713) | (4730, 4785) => 1.02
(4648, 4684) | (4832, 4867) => 0.98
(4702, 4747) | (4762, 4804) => 1.02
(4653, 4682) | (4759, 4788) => 1.03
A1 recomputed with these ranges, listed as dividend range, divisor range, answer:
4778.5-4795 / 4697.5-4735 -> 1.02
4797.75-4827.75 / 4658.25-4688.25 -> 1.04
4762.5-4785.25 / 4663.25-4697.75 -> 1.03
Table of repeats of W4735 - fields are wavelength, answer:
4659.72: 23.28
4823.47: 22.73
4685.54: 23.32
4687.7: 23.31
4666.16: 23.25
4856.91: 19.54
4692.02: 23.11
